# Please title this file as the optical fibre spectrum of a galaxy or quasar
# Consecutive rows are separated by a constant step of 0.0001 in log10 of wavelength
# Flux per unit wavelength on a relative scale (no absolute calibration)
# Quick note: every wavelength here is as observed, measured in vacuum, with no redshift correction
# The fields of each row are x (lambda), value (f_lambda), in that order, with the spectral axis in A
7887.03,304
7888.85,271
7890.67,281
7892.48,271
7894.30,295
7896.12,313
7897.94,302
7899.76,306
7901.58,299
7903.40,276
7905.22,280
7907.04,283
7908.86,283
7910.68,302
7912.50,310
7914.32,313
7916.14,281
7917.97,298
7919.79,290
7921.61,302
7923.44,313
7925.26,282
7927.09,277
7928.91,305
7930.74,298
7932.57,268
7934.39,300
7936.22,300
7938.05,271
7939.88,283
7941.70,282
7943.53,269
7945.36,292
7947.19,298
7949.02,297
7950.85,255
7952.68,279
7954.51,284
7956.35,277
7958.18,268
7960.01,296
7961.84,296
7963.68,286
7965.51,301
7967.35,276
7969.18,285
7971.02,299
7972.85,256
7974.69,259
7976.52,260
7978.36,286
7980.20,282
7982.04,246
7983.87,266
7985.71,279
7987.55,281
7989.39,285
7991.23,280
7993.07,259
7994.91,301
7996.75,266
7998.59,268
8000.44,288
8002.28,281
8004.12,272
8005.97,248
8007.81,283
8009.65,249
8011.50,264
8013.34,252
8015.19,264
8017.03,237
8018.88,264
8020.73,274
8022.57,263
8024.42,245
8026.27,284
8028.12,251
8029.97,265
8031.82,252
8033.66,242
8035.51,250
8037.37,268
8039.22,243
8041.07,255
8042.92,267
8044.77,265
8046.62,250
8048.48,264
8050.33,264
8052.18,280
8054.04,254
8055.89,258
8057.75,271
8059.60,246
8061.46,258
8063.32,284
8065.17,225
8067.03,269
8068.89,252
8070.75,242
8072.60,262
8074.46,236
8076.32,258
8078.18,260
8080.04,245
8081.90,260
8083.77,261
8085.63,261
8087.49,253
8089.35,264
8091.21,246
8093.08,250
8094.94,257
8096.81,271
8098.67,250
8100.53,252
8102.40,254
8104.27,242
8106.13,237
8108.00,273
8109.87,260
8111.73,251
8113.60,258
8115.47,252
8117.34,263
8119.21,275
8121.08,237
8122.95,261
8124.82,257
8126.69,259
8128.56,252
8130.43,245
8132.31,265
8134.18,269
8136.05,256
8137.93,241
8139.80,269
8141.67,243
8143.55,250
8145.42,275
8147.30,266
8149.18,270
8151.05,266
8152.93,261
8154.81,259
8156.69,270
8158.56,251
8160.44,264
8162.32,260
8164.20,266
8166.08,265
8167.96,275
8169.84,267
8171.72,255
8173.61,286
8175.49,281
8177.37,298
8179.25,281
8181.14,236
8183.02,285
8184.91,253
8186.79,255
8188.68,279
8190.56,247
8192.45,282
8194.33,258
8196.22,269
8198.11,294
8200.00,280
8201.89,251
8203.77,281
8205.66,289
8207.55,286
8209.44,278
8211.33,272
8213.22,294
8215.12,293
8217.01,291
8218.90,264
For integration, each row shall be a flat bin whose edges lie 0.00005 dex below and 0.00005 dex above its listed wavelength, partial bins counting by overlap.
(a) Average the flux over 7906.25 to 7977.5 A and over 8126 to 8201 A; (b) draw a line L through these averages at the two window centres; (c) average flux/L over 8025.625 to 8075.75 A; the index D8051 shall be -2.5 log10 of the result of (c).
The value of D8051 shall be 0.075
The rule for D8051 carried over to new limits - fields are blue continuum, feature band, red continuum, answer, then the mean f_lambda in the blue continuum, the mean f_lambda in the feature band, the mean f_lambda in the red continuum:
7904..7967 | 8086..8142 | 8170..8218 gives 0.10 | 289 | 256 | 275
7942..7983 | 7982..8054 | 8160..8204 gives 0.05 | 279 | 265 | 269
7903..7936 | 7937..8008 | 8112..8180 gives 0.03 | 293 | 278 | 263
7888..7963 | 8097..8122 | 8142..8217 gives 0.09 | 289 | 255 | 270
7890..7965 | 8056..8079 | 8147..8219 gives 0.10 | 289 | 255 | 271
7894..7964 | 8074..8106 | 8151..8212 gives 0.09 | 290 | 254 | 270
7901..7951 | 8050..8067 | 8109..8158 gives 0.04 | 290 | 260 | 259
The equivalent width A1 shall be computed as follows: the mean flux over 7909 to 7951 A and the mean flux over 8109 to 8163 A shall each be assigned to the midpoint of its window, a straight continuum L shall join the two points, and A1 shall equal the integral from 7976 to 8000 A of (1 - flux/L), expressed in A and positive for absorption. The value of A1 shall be 0.7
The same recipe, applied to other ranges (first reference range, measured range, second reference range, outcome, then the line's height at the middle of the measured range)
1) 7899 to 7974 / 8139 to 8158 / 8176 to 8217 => 1.0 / 277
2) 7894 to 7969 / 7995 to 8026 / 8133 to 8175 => 1.7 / 280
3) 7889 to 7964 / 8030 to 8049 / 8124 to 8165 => 1.2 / 274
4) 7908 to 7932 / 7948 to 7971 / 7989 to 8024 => -0.1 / 283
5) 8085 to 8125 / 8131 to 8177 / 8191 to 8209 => 0.4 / 266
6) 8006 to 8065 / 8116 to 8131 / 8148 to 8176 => 0.4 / 264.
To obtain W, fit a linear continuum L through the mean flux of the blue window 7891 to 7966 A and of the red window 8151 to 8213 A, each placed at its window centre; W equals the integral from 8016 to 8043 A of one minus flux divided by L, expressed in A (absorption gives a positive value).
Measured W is 2.4 A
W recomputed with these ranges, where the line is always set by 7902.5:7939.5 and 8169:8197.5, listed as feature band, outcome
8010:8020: 1.0 A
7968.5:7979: 0.5 A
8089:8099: 0.7 A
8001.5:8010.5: 0.6 A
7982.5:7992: 0.3 A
